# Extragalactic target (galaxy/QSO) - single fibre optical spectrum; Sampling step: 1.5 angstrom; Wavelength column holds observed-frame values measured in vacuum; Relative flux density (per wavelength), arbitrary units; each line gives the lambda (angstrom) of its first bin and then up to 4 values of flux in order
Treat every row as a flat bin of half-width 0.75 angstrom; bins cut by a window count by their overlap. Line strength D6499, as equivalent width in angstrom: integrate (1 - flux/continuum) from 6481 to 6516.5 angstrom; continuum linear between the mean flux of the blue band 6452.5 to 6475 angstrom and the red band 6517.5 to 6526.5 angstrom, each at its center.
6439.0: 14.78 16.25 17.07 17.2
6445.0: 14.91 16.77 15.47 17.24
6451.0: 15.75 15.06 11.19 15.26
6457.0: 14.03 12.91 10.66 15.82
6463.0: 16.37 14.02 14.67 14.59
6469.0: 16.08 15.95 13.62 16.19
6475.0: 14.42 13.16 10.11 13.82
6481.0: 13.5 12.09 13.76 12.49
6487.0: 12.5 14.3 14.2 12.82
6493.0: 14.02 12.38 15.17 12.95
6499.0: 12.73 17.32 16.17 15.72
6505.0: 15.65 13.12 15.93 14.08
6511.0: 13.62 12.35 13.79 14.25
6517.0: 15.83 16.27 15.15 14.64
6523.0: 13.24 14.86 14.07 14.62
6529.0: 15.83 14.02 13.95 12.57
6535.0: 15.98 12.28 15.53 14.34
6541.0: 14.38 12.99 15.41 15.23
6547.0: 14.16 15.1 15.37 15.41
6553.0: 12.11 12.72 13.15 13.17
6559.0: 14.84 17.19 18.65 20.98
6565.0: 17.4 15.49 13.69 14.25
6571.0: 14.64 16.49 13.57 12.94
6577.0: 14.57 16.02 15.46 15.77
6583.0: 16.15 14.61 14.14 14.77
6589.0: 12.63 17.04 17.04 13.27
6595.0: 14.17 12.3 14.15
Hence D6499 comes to 1.6 angstrom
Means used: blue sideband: 14.4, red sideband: 14.8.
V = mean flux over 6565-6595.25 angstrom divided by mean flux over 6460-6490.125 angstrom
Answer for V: 1.07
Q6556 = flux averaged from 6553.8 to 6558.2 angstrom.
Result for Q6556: 13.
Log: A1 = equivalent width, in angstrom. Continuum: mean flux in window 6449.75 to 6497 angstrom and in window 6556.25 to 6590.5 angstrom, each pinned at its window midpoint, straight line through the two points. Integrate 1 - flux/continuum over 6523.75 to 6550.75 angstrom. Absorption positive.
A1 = 0.6 angstrom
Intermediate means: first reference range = 13.9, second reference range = 15.3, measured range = 14.5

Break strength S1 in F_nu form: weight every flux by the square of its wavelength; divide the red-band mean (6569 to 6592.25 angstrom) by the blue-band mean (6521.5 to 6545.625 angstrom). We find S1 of 1.06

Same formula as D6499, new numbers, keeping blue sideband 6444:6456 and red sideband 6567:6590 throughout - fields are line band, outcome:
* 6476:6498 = 2.8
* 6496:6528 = 0.8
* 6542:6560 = 0.7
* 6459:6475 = 0.4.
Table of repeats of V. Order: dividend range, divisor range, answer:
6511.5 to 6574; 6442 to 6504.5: 1.03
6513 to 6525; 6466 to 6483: 1.05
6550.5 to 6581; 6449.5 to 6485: 1.07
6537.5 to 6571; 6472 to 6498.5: 1.12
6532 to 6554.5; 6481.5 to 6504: 1.03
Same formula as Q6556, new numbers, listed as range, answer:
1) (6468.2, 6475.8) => 15.2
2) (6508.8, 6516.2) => 13.6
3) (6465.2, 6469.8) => 15.1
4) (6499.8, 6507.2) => 15.6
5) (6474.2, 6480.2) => 12.9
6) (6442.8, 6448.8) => 16.1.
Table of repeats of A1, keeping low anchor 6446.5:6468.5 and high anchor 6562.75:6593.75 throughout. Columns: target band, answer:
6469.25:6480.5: 0.55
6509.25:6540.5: 1.35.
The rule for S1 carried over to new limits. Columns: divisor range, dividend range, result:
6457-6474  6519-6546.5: 1.01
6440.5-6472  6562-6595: 1.06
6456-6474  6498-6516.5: 1.01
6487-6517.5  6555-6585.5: 1.10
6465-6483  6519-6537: 1.04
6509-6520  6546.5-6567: 1.09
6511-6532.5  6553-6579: 1.06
